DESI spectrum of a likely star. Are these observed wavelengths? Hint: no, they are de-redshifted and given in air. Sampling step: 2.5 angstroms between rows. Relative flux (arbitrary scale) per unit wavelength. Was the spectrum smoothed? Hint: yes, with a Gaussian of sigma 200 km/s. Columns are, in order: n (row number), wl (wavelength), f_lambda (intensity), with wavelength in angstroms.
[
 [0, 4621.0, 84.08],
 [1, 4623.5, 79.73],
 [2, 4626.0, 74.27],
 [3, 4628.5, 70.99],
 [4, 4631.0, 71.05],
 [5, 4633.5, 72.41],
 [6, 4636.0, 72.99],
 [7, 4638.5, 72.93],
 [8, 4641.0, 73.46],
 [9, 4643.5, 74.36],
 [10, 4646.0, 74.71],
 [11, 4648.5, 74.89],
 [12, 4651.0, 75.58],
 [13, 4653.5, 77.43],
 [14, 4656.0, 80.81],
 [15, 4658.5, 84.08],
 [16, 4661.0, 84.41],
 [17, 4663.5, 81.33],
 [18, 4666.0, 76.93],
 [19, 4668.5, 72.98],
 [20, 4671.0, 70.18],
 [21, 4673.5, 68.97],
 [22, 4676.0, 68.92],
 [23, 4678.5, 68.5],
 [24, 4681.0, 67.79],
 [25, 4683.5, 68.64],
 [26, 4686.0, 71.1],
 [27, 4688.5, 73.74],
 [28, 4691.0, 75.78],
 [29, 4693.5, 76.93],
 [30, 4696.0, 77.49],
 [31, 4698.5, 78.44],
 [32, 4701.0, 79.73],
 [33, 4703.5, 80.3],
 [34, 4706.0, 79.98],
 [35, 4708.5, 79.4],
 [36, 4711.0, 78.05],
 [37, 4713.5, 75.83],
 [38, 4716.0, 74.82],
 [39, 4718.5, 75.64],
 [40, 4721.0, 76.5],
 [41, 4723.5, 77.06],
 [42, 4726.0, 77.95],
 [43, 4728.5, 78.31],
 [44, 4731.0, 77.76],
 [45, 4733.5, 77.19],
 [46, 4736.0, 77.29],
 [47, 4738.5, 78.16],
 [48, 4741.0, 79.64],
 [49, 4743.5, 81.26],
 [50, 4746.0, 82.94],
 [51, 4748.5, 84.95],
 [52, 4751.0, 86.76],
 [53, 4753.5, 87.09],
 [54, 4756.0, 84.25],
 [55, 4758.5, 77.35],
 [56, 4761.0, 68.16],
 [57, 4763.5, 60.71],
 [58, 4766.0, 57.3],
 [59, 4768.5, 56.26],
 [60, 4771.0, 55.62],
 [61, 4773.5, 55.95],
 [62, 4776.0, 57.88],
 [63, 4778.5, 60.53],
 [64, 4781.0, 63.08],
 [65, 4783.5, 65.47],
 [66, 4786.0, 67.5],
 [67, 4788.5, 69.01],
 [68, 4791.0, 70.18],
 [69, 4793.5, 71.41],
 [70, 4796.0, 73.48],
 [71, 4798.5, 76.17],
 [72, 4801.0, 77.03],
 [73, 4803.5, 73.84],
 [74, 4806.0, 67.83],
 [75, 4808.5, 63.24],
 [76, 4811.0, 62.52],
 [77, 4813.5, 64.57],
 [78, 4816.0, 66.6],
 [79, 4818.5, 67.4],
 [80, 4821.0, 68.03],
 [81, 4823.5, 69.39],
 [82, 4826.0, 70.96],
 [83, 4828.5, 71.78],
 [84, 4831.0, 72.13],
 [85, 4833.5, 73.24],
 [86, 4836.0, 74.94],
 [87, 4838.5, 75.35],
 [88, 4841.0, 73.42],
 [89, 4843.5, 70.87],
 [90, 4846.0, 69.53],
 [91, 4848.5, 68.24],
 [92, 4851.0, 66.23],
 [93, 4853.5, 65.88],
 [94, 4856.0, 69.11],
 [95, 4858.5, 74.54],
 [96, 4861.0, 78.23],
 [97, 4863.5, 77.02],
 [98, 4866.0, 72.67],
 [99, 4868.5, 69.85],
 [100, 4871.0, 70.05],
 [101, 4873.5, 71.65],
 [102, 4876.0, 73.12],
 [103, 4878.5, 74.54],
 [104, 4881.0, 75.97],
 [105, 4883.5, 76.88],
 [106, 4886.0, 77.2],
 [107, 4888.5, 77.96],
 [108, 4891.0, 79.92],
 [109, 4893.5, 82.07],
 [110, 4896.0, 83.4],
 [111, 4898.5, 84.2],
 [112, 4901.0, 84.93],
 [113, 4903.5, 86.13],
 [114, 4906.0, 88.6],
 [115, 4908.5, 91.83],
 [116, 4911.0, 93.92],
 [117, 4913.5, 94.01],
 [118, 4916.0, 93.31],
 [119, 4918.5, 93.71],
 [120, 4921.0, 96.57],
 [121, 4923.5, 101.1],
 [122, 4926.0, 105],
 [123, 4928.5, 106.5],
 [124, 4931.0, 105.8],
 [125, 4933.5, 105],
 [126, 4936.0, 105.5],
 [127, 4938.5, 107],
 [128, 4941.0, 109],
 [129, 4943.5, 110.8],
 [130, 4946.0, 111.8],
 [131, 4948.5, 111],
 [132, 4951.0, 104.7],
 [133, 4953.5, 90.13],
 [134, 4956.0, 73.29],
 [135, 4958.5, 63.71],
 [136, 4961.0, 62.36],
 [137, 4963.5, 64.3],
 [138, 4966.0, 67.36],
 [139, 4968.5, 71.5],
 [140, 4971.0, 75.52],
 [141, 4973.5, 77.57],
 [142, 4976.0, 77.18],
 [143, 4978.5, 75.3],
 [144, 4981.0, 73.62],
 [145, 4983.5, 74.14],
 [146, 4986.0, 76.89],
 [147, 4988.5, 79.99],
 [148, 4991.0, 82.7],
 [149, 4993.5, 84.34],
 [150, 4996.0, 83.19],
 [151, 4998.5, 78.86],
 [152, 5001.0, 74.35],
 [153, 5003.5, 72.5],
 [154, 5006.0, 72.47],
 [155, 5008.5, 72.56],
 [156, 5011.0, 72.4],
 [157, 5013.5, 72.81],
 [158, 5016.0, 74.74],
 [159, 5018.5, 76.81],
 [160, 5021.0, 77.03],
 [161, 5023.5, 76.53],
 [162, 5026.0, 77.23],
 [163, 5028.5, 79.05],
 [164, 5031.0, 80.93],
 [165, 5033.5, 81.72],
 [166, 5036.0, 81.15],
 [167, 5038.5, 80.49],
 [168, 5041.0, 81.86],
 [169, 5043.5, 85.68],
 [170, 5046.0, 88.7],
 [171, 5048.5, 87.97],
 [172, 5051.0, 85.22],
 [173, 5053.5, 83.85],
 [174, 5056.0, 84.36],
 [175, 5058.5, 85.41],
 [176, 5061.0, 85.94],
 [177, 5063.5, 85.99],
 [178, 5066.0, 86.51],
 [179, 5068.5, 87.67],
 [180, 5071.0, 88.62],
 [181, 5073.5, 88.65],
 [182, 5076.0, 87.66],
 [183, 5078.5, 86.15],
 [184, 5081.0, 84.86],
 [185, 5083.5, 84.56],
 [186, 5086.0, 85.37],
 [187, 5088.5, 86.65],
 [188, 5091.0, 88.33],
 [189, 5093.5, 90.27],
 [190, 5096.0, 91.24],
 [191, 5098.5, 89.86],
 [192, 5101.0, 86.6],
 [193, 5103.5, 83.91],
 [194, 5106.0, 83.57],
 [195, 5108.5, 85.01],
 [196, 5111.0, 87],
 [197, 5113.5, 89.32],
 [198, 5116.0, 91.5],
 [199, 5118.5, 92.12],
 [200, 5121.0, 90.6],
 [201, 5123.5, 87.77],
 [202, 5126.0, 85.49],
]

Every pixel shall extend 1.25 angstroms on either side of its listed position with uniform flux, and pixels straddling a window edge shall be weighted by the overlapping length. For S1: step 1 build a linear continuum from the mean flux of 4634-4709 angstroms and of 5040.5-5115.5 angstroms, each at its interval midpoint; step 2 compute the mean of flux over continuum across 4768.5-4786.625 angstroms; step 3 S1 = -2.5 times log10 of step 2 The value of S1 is 0.28 mag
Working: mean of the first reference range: 75.4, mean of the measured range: 60.3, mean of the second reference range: 86.7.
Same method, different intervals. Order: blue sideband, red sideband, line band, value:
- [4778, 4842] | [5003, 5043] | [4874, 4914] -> -0.14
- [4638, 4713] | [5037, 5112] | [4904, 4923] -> -0.14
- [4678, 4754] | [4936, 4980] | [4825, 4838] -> 0.12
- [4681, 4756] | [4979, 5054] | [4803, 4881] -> 0.11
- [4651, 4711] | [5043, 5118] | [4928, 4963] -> -0.16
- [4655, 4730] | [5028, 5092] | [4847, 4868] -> 0.13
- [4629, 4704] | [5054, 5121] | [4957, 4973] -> 0.22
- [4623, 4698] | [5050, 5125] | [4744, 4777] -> 0.10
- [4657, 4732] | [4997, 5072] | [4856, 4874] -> 0.07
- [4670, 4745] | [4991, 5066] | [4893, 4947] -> -0.23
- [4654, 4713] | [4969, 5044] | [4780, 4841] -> 0.10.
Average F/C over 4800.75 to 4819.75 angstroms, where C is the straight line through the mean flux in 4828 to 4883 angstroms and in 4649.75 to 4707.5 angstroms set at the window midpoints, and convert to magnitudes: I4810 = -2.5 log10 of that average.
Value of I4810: 0.09 mag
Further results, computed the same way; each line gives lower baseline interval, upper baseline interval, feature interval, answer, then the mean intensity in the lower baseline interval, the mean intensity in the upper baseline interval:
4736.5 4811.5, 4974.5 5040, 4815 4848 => 0.02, 70.7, 77.3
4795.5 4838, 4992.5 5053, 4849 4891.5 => -0.01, 70.2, 79.1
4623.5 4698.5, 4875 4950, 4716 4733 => 0.03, 74.4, 93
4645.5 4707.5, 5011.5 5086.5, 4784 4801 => 0.09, 75.6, 83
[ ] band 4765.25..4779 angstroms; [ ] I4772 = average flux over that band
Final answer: 57.1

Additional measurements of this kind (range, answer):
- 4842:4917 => 78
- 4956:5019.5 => 74.3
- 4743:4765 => 79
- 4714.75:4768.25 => 76.8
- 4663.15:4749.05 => 76.2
